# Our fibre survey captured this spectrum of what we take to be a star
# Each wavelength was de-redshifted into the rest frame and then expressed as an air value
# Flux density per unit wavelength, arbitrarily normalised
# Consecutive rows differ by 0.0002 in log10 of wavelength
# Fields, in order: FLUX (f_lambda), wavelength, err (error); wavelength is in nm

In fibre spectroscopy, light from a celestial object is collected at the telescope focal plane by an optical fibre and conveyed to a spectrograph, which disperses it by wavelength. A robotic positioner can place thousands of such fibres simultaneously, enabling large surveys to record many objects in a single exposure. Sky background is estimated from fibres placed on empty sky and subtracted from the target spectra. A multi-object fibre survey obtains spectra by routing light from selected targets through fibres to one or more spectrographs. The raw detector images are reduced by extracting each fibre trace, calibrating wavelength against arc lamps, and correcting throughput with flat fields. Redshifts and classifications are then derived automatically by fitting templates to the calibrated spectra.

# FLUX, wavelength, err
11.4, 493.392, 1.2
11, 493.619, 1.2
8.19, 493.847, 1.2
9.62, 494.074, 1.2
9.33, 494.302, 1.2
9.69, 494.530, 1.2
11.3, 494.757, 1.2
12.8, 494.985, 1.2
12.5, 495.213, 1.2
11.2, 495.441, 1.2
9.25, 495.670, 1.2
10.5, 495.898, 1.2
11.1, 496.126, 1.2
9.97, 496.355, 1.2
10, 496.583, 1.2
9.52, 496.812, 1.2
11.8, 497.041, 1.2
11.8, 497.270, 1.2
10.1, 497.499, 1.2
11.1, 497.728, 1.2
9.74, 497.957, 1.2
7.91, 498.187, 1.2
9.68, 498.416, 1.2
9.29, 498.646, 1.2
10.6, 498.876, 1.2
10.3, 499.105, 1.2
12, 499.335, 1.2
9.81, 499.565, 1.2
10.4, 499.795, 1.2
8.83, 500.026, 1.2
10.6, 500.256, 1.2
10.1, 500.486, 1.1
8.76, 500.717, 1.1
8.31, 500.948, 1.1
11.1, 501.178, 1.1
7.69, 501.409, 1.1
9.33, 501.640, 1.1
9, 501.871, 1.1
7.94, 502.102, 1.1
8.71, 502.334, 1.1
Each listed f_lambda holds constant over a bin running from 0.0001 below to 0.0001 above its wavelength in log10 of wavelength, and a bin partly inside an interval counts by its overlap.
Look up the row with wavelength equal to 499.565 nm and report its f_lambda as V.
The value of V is 9.81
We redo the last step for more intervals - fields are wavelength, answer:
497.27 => 11.8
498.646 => 9.29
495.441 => 11.2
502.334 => 8.71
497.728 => 11.1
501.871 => 9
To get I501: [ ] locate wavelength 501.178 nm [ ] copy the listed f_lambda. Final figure 11.1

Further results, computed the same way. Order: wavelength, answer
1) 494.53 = 9.69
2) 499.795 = 10.4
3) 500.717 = 8.76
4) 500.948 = 8.31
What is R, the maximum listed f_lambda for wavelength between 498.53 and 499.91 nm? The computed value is 12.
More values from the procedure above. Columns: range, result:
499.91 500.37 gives 10.6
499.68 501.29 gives 11.1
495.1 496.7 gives 12.5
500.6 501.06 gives 8.76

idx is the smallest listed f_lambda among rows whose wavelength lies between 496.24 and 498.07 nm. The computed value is 9.52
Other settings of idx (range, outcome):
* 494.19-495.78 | 9.25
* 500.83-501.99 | 7.69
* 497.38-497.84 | 10.1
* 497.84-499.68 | 7.91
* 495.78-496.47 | 9.97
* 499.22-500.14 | 8.83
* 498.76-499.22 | 10.3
